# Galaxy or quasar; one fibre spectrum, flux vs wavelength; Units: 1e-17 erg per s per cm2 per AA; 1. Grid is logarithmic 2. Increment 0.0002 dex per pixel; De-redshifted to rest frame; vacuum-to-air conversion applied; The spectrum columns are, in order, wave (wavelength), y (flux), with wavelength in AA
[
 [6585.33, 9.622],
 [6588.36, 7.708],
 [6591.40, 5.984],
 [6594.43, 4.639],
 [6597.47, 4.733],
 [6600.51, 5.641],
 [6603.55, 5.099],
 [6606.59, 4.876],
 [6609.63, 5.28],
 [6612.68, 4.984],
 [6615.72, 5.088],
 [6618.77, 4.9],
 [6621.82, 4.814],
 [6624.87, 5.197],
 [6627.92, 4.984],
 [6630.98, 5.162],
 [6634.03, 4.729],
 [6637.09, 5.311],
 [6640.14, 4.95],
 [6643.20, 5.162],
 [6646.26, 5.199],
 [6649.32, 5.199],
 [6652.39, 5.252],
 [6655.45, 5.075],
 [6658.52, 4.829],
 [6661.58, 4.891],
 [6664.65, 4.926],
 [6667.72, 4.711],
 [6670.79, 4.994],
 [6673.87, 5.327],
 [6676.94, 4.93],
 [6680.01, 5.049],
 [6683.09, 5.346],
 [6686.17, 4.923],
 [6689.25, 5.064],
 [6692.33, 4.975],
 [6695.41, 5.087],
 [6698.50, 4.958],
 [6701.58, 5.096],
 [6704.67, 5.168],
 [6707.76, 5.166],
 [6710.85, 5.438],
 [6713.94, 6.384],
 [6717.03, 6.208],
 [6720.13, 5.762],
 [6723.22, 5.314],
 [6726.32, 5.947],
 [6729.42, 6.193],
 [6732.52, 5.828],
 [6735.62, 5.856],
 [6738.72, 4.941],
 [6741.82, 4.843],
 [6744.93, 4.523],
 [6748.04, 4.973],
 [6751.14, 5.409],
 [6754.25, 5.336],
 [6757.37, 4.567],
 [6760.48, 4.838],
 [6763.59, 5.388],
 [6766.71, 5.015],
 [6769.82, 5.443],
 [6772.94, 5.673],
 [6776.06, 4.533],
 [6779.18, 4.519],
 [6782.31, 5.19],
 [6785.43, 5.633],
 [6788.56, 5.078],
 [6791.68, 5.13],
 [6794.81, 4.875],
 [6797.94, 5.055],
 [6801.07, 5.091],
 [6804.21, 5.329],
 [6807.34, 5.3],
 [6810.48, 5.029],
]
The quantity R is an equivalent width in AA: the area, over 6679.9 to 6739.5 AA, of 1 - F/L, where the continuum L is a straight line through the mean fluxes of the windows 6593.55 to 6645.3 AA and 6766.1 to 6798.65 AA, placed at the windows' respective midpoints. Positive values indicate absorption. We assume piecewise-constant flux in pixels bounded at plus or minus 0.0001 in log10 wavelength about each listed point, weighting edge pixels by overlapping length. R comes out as -4.4 AA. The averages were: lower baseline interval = 5.04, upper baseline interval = 5.11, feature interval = 5.45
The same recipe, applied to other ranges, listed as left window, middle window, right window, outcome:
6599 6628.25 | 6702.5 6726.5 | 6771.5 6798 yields -2.65 AA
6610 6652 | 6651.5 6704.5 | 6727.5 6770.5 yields 1.05 AA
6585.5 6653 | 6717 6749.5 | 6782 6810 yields -1.43 AA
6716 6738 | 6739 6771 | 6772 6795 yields 2.49 AA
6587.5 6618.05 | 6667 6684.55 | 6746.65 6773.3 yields 0.61 AA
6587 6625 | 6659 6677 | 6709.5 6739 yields 1.99 AA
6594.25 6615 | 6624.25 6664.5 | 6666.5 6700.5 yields -0.11 AA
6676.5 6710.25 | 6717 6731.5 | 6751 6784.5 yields -2.19 AA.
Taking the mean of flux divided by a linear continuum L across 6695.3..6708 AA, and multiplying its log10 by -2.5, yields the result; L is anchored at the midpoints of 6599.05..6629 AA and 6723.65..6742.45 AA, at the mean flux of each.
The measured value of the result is 0.08 mag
